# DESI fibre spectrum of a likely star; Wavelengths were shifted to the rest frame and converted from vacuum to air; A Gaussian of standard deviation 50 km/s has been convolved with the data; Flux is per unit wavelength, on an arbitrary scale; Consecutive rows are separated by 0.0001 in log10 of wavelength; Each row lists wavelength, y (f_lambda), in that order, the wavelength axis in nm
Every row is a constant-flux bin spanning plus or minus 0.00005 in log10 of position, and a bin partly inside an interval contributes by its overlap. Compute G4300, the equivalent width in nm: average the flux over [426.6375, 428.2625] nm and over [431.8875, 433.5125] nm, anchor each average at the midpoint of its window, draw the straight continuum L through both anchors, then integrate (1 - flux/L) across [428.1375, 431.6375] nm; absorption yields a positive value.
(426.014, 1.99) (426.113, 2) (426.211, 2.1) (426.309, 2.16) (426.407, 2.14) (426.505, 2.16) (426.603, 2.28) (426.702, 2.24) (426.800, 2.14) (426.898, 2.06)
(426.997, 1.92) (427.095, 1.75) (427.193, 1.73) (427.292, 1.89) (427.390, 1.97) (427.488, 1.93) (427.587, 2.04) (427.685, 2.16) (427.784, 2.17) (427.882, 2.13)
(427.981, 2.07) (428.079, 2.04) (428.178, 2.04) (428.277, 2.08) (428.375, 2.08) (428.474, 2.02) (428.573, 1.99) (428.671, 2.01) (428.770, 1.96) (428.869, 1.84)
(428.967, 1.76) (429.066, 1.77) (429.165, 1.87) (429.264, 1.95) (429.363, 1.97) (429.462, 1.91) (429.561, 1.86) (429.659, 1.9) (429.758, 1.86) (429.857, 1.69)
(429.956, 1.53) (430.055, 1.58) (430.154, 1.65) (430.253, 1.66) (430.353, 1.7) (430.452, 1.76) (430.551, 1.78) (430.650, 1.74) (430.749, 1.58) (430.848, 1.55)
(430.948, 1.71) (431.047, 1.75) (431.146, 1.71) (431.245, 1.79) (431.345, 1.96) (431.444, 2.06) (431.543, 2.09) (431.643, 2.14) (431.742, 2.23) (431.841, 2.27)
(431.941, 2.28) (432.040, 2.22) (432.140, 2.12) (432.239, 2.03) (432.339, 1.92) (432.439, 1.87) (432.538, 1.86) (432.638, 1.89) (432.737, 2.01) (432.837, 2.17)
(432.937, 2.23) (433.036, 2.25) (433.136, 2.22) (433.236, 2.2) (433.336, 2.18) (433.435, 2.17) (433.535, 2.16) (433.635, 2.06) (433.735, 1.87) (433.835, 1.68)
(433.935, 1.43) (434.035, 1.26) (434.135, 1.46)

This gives 0.38 nm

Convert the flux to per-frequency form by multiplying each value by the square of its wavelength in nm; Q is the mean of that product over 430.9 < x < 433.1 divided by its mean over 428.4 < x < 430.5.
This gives 1.13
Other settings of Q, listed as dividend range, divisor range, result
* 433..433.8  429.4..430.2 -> 1.23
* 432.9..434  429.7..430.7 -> 1.21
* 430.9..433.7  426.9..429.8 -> 1.07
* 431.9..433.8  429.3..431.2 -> 1.22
